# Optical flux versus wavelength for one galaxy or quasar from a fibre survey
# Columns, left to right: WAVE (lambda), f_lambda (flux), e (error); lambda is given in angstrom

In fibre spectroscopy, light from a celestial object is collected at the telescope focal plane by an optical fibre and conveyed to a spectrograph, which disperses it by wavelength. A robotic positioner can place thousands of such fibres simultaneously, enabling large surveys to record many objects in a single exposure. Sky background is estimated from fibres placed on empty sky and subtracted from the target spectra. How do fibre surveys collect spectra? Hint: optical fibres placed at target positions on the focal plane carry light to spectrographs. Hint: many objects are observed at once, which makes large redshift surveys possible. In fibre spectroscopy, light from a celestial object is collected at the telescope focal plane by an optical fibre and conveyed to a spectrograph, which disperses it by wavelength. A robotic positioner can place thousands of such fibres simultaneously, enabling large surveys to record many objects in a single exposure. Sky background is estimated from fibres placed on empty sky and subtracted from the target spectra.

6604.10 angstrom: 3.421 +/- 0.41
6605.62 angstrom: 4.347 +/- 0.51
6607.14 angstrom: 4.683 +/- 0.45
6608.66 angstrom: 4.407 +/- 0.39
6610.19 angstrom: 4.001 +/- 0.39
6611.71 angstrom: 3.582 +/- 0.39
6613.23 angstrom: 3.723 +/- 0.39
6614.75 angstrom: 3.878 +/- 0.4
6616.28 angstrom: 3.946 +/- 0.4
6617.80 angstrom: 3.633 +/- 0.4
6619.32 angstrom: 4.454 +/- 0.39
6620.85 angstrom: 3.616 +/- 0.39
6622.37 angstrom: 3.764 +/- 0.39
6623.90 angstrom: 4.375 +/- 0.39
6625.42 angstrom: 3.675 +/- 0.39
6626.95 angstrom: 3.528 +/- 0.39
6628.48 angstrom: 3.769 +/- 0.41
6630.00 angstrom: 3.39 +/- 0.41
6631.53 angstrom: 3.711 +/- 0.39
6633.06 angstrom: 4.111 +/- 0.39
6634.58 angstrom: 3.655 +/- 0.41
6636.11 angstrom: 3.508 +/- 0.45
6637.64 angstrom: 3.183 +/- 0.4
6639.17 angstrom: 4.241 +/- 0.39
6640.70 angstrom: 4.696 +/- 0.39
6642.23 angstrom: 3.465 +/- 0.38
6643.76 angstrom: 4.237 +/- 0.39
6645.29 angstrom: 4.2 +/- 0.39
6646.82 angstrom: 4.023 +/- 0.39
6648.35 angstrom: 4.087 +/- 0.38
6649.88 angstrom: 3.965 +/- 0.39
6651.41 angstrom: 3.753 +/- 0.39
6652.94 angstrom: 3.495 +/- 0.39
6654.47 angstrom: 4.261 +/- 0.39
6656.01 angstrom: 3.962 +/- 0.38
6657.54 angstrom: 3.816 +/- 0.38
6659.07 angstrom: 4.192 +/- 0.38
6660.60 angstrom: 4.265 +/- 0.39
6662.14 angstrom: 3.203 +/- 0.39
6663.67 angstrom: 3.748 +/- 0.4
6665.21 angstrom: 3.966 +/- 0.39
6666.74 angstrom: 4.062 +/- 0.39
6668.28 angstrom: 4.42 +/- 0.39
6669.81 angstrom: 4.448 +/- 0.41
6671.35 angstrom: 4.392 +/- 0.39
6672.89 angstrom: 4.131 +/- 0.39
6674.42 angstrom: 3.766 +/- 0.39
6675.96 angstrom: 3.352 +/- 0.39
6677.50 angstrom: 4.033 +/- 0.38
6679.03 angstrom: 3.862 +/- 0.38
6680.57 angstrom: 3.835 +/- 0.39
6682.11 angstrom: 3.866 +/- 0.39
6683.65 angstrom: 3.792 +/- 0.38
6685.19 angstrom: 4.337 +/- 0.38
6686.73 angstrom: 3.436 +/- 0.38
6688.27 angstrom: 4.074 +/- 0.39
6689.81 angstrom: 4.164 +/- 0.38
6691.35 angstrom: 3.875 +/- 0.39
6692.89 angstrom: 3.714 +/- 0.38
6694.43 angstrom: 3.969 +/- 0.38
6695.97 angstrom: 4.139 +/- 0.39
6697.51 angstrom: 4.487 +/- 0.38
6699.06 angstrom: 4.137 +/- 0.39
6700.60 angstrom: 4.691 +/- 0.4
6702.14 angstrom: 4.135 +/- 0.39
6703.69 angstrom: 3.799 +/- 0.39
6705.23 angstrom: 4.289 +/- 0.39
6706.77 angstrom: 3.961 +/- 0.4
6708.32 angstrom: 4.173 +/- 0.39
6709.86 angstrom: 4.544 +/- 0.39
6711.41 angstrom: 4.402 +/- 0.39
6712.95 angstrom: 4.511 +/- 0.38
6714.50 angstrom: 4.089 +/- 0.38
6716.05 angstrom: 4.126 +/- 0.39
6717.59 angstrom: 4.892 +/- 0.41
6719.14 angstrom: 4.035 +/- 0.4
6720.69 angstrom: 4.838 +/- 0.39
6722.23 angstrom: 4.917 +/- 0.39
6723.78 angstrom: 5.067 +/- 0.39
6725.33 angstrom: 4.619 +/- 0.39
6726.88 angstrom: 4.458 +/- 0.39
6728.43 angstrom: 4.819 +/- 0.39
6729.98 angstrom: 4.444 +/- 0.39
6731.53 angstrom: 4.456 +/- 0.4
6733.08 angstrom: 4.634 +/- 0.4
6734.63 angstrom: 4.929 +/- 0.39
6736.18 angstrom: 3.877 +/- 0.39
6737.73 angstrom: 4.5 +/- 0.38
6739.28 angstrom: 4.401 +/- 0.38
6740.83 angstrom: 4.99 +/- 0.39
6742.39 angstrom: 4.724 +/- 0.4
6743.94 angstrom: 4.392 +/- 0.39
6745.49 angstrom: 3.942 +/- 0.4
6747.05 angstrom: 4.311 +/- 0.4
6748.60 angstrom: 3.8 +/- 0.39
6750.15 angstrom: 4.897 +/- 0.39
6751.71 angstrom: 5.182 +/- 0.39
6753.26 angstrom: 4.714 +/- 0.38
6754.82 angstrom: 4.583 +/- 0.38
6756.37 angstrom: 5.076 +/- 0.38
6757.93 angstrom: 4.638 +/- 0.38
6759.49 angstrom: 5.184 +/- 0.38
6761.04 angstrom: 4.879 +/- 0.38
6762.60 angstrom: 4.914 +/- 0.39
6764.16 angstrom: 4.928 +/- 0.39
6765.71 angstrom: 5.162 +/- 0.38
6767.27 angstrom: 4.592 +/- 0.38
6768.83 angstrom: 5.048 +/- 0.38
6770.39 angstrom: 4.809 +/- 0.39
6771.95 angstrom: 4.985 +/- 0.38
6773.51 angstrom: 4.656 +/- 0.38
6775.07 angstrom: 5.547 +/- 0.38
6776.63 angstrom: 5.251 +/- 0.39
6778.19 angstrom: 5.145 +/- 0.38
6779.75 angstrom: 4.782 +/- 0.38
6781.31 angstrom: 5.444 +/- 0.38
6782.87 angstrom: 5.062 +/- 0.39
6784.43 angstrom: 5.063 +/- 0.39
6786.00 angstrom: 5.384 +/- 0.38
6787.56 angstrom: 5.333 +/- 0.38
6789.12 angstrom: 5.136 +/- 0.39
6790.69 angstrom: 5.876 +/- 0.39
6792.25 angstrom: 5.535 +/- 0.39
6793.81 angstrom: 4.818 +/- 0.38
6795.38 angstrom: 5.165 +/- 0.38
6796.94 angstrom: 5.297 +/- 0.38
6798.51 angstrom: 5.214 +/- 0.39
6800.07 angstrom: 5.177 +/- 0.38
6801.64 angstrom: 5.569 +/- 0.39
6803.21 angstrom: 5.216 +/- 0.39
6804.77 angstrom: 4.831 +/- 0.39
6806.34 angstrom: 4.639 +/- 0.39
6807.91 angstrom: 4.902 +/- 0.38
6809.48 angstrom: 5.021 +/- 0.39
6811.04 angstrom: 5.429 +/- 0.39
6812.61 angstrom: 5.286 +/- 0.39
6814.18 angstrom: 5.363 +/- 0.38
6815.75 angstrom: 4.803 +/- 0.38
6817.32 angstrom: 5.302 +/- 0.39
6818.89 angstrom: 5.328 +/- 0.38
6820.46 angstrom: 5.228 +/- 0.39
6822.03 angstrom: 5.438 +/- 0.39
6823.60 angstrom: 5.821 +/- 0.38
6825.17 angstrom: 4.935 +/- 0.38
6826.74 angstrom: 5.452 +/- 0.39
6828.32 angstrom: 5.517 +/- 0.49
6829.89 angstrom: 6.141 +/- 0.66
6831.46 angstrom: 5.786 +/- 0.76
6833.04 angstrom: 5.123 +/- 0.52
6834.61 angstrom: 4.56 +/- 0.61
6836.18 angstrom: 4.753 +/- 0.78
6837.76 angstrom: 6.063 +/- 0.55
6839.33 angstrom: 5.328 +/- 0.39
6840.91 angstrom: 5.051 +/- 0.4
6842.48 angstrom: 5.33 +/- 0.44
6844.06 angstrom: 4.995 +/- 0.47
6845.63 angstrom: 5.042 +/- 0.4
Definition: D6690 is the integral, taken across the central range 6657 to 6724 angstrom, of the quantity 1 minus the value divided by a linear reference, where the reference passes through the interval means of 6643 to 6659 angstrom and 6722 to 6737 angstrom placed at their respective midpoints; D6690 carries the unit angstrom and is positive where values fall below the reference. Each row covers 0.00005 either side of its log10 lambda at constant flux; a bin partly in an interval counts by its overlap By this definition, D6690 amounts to 2.7 angstrom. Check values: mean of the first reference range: 3.99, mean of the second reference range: 4.61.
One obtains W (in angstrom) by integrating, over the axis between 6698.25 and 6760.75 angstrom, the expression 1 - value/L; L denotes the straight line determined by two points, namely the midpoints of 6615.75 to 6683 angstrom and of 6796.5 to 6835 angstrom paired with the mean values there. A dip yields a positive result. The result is 0.74 angstrom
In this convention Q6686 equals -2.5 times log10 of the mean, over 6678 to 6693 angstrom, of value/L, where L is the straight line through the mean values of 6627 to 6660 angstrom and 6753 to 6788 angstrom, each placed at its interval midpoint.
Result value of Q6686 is 0.09 mag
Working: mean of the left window 3.89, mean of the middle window 3.91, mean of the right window 5.01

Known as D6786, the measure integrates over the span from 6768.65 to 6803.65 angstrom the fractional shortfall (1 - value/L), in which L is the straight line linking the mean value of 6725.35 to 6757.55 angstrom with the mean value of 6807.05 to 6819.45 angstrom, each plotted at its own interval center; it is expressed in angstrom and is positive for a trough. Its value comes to -1.8 angstrom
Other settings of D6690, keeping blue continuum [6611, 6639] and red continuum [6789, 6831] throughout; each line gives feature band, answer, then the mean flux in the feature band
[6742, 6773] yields 0.7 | 4.74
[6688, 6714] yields 1.2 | 4.18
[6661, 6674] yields 0.2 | 4.04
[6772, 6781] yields -0.1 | 5.09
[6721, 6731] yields -0.3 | 4.72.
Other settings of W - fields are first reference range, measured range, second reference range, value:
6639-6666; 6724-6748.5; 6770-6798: 1.29 angstrom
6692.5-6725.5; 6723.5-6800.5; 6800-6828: -1.43 angstrom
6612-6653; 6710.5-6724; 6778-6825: 0.06 angstrom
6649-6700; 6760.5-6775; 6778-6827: -0.12 angstrom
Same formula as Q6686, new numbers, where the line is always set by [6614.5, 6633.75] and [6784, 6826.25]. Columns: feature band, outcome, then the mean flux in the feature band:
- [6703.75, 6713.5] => 0.05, 4.27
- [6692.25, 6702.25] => 0.05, 4.19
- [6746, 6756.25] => 0.05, 4.6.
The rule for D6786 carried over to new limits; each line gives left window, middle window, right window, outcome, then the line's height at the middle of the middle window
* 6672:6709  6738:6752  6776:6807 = 0.5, 4.65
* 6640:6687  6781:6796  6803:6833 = -0.7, 5.03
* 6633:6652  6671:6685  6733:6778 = 1.0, 4.19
